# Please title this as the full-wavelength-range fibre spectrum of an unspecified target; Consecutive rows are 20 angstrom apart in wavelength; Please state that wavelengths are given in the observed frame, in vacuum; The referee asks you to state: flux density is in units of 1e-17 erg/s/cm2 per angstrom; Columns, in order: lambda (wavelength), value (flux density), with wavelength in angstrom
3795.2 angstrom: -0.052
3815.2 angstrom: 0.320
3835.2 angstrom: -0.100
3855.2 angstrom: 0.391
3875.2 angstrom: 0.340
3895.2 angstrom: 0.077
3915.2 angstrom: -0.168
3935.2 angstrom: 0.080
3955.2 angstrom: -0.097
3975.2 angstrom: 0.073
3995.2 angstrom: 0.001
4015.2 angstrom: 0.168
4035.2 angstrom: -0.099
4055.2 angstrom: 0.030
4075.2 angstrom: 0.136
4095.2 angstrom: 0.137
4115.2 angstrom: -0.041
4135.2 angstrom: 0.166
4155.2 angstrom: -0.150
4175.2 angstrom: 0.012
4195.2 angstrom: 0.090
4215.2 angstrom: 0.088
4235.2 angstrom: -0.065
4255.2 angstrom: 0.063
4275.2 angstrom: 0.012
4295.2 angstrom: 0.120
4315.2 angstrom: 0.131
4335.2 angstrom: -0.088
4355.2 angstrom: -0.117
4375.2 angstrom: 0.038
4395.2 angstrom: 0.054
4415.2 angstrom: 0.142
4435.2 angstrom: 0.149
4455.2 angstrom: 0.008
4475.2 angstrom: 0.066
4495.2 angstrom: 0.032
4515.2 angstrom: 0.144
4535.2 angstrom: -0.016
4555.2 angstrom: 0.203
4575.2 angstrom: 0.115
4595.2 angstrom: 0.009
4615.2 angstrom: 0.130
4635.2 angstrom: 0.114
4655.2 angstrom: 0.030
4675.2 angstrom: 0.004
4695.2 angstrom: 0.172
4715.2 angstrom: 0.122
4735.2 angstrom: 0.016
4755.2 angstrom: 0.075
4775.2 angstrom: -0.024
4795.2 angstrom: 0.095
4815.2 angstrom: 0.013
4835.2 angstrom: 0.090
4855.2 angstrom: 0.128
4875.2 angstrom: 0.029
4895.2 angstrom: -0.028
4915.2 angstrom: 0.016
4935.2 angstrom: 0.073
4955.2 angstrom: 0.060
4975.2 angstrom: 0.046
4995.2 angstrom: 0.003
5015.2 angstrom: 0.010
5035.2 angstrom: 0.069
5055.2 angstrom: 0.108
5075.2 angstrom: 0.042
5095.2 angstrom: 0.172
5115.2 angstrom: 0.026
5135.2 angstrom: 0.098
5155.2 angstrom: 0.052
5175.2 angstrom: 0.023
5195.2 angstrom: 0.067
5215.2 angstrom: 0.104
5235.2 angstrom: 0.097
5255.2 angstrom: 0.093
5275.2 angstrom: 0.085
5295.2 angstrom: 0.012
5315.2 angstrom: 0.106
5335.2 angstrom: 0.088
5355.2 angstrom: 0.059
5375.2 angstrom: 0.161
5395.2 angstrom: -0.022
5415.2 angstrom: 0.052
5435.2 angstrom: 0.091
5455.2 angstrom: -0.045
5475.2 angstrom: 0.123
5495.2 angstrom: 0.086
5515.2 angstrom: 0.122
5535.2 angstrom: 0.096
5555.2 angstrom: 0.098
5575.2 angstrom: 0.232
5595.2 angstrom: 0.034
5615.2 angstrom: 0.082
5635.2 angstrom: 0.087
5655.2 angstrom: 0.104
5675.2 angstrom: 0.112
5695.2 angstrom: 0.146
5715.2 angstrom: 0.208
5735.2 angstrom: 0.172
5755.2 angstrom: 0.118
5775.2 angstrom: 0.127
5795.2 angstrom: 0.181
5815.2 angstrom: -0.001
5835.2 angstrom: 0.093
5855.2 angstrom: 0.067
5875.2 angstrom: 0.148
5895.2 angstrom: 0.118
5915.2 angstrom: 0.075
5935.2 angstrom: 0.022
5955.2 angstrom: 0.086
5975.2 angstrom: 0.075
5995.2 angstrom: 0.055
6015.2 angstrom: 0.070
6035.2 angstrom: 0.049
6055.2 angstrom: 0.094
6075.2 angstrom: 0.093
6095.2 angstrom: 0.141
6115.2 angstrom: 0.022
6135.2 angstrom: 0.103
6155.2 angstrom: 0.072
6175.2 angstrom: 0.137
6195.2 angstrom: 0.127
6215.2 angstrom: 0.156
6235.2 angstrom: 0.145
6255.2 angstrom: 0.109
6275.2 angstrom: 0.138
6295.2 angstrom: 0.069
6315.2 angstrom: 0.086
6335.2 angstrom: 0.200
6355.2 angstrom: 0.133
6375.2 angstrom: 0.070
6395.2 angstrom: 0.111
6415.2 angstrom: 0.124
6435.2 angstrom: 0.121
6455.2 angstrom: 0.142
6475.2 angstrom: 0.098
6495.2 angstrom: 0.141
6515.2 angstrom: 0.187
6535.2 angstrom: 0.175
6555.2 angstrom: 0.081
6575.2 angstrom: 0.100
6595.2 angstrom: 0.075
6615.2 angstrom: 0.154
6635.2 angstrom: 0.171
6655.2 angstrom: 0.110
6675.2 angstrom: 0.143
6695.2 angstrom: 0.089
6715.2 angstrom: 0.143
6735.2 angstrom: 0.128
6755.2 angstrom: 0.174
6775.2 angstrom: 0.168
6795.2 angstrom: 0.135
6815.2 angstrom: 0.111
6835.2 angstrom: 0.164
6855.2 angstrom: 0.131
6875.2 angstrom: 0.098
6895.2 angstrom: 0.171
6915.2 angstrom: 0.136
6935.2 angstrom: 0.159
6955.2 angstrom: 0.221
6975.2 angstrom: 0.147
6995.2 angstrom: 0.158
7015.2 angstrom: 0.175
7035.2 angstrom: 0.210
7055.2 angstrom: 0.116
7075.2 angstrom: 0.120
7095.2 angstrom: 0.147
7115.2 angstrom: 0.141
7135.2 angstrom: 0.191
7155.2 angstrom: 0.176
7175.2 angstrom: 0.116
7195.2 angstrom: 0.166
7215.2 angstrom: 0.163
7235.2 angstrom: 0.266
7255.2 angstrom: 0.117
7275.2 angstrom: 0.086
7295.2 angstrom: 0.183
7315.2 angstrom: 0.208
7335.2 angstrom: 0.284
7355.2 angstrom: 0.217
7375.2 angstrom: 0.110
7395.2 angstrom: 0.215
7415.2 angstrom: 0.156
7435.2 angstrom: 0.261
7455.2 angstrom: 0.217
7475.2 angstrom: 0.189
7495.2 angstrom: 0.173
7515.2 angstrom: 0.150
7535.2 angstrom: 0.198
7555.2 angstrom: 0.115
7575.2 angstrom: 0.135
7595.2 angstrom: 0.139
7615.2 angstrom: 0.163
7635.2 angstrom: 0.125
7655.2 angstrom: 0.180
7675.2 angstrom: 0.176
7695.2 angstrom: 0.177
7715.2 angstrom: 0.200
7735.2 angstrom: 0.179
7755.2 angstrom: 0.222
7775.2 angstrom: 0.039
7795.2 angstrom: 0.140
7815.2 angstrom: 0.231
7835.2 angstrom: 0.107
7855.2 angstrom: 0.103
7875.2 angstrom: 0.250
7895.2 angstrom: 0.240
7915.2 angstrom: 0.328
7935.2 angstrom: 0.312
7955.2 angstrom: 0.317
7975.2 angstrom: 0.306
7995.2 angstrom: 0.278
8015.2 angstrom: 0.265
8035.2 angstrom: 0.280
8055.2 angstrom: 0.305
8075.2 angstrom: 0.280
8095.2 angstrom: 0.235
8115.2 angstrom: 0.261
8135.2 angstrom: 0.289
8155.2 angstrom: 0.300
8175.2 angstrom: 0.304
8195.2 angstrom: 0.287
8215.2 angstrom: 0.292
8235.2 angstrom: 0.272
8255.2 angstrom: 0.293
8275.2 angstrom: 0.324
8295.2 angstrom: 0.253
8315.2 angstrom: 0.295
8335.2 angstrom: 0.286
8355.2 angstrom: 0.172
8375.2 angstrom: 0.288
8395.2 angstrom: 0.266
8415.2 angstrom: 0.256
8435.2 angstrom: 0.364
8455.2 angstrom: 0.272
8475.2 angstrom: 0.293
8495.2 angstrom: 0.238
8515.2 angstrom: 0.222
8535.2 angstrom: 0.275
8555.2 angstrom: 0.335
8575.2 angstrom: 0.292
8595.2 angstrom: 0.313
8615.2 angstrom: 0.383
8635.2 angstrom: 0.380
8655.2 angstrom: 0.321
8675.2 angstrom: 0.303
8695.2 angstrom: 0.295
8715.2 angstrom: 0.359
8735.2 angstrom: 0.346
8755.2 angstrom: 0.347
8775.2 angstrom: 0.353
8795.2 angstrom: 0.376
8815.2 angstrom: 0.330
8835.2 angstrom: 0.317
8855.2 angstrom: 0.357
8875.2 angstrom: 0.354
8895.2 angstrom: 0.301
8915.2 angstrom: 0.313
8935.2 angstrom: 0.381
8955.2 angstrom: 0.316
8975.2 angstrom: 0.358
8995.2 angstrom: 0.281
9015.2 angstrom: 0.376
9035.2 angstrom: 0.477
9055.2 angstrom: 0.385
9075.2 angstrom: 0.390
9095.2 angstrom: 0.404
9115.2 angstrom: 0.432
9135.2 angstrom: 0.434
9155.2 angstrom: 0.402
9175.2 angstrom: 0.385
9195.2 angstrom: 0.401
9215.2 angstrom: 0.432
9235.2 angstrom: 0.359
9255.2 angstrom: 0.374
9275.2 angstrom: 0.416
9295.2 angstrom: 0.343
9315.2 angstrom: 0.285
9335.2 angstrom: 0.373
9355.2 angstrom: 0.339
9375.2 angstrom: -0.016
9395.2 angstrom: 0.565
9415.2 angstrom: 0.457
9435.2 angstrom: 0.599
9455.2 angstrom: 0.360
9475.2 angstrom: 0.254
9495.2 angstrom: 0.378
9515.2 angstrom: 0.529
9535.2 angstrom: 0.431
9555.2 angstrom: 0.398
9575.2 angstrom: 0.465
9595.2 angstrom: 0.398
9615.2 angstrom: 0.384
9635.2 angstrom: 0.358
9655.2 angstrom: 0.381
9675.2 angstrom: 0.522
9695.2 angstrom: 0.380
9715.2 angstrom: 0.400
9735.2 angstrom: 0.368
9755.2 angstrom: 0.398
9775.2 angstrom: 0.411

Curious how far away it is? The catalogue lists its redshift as 0.976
